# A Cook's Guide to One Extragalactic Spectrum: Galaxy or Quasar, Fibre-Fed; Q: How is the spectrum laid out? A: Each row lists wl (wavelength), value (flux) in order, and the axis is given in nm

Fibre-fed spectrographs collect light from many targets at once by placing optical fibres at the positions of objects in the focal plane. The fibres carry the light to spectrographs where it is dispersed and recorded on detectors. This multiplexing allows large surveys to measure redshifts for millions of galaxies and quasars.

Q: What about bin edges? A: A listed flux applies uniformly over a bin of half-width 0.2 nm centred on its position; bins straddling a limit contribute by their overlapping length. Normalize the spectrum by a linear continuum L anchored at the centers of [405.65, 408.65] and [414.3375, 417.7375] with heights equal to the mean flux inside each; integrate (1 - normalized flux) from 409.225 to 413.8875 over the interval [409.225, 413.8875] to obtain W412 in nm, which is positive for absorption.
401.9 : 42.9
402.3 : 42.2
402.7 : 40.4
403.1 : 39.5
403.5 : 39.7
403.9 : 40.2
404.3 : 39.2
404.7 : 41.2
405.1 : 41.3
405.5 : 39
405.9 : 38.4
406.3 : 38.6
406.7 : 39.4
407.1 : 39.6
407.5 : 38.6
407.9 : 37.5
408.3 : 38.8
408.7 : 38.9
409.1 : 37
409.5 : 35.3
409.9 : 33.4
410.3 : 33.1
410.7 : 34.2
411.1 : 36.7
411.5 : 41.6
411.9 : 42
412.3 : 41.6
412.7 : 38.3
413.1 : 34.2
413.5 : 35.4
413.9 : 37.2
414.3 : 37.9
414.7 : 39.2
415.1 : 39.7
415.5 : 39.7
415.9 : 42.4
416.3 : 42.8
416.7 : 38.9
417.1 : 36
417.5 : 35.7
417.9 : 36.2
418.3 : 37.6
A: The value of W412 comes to 0.246 nm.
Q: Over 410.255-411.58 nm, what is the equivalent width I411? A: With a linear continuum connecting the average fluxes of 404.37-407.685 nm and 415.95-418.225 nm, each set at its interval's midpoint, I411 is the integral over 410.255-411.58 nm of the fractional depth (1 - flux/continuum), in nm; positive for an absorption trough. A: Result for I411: 0.089 nm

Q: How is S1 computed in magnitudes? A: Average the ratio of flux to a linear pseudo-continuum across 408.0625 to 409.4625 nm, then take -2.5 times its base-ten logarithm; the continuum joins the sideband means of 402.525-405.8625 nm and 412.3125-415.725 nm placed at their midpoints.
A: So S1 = 0.033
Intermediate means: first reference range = 40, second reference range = 37.9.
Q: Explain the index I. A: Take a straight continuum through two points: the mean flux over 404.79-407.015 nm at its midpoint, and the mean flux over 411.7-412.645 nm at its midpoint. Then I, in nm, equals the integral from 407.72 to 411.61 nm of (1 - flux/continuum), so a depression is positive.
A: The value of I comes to 0.38 nm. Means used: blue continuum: 39.4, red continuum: 41.3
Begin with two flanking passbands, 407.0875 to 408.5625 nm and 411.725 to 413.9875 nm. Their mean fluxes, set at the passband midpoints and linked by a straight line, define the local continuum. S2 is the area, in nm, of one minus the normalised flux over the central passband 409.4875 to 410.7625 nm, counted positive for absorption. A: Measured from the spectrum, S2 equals 0.15 nm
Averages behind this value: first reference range 38.5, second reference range 38.1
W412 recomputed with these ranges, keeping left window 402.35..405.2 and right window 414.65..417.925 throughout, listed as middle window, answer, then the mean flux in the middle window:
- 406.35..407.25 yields 0.015 nm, 39.3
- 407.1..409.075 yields 0.071 nm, 38.4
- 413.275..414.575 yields 0.079 nm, 36.9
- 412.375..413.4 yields 0.068 nm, 36.8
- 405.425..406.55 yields 0.040 nm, 38.7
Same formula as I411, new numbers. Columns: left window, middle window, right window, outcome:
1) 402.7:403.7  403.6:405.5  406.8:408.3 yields -0.042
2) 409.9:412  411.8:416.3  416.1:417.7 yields -0.157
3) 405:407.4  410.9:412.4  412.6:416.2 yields -0.068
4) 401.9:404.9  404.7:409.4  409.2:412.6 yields 0.010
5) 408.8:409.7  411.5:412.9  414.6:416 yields -0.092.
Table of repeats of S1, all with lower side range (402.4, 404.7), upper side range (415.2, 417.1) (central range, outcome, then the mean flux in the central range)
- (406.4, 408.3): 0.037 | 38.8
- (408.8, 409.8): 0.115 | 36.2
